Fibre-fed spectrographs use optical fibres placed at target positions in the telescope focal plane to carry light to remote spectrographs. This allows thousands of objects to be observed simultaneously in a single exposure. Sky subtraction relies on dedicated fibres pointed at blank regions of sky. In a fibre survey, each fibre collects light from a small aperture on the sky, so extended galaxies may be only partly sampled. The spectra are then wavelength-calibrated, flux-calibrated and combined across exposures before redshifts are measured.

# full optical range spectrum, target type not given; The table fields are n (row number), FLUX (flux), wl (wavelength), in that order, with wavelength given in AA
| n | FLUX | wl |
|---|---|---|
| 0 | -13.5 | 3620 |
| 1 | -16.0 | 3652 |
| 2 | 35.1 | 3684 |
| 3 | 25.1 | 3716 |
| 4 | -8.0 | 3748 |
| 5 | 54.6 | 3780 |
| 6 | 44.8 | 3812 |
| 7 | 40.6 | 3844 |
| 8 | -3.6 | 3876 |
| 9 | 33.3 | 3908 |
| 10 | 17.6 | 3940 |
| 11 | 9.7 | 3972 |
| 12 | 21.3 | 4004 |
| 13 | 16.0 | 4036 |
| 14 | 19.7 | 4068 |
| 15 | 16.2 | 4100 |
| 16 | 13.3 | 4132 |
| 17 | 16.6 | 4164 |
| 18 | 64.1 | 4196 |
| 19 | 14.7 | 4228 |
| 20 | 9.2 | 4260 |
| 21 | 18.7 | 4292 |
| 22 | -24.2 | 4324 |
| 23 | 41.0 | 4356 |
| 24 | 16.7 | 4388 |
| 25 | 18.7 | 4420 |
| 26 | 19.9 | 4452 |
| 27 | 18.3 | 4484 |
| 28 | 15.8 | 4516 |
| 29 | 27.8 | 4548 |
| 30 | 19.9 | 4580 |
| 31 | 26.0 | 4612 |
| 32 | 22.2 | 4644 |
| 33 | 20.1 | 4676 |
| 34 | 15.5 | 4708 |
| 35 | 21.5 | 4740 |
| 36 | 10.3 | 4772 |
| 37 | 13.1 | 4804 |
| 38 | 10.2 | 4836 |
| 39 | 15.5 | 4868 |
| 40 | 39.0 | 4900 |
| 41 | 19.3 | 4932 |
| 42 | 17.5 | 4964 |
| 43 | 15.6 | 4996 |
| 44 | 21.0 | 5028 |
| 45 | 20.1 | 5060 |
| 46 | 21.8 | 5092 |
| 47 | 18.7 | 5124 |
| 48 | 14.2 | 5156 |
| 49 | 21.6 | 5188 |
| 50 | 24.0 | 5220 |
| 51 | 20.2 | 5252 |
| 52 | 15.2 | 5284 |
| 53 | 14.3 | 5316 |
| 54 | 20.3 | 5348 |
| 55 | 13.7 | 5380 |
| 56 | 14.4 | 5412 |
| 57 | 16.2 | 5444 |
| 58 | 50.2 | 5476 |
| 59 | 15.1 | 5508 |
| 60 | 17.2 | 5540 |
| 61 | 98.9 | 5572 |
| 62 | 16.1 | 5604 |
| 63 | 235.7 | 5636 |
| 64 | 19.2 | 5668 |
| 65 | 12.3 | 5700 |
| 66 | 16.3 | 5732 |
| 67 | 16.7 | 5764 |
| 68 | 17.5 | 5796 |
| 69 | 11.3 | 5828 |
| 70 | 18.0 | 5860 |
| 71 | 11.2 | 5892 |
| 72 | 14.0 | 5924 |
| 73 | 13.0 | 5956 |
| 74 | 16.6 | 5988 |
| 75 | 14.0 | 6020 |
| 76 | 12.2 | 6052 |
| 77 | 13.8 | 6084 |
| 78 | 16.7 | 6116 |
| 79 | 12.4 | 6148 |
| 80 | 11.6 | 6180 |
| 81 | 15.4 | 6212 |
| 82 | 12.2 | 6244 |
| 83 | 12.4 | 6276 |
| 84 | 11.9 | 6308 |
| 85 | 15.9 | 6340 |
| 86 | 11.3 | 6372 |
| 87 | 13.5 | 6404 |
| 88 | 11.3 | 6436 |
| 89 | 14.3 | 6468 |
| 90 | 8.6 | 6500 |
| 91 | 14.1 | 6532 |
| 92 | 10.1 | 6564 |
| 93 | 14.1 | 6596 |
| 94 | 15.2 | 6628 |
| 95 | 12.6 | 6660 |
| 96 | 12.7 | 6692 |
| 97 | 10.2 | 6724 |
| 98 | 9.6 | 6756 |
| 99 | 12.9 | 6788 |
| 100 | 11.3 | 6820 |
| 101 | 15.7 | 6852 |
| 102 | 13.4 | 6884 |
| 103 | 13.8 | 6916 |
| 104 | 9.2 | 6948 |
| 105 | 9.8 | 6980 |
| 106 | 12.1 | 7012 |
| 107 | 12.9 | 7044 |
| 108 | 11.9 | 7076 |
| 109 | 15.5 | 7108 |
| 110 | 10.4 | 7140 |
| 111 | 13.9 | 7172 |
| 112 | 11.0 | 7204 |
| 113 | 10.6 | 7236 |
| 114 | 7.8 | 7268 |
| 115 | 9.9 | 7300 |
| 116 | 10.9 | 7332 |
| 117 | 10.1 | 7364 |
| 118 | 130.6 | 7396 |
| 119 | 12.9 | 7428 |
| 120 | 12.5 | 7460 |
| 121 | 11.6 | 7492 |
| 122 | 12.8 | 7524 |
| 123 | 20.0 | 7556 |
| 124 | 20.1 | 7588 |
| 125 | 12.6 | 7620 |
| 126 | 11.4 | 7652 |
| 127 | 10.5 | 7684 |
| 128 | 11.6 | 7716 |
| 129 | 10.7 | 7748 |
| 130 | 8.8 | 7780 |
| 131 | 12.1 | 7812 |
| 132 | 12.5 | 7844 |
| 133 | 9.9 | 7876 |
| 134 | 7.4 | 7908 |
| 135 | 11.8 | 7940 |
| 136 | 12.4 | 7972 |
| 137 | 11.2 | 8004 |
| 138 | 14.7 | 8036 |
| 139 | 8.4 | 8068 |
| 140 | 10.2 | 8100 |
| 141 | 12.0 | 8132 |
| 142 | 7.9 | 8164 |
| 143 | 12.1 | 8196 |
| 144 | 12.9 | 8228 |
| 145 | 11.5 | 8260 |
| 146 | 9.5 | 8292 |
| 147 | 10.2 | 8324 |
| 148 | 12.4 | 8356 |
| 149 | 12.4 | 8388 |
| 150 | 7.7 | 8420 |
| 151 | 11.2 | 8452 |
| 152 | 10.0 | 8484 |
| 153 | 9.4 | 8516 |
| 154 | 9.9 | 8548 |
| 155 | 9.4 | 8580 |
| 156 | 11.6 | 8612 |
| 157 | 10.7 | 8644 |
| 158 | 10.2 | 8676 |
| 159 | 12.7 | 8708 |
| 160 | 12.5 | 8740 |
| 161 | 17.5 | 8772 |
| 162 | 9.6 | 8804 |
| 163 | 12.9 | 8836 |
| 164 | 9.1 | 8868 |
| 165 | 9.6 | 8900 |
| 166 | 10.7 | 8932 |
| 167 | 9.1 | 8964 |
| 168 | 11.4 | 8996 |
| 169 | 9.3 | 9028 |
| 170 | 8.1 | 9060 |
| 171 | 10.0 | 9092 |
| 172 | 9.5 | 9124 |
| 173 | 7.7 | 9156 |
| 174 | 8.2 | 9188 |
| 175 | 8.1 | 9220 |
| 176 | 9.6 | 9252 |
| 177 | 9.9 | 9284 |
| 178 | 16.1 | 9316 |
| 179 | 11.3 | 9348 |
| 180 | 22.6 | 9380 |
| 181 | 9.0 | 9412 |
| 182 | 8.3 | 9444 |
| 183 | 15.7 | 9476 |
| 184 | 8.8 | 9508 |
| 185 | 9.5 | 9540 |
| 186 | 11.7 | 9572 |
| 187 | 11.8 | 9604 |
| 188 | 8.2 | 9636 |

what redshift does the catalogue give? 0.13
